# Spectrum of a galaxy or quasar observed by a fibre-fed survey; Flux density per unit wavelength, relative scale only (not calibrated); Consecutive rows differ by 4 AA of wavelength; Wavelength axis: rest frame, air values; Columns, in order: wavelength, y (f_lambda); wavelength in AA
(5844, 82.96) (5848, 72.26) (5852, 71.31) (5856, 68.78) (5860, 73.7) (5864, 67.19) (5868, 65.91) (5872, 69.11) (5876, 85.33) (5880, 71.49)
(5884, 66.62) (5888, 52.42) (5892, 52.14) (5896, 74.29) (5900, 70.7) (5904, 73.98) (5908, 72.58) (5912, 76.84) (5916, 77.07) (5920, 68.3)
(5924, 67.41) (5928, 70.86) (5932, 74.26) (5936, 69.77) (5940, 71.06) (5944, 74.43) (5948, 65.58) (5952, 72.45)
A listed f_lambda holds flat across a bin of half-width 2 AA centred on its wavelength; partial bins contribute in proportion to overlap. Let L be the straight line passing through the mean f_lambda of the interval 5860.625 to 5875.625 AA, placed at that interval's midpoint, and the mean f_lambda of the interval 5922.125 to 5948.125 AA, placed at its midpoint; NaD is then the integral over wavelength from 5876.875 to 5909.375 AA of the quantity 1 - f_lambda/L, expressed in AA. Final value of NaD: 1.4 AA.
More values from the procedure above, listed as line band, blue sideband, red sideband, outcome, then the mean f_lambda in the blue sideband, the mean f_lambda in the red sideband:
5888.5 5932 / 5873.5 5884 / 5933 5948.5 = 1.93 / 75.7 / 70.9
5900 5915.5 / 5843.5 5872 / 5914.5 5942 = -0.69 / 71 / 71.1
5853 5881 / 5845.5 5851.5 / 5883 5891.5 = -2.75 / 72.9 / 57.4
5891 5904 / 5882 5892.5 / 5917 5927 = -1.45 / 57.8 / 69.1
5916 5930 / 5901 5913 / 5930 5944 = 0.56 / 74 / 72.1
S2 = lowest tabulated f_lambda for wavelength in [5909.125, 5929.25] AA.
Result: 67.41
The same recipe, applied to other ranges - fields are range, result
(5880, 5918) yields 52.14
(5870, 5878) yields 69.11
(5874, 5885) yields 66.62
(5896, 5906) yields 70.7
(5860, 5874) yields 65.91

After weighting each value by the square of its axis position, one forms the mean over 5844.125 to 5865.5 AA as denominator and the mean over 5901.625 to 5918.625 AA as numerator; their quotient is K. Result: 1.1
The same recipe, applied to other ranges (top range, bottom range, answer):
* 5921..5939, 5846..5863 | 1.01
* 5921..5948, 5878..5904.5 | 1.10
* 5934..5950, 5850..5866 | 1.03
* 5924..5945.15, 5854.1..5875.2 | 1.05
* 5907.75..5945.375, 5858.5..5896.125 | 1.09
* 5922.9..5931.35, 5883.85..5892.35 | 1.27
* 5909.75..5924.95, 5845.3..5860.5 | 1.04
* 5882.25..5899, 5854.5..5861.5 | 0.88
